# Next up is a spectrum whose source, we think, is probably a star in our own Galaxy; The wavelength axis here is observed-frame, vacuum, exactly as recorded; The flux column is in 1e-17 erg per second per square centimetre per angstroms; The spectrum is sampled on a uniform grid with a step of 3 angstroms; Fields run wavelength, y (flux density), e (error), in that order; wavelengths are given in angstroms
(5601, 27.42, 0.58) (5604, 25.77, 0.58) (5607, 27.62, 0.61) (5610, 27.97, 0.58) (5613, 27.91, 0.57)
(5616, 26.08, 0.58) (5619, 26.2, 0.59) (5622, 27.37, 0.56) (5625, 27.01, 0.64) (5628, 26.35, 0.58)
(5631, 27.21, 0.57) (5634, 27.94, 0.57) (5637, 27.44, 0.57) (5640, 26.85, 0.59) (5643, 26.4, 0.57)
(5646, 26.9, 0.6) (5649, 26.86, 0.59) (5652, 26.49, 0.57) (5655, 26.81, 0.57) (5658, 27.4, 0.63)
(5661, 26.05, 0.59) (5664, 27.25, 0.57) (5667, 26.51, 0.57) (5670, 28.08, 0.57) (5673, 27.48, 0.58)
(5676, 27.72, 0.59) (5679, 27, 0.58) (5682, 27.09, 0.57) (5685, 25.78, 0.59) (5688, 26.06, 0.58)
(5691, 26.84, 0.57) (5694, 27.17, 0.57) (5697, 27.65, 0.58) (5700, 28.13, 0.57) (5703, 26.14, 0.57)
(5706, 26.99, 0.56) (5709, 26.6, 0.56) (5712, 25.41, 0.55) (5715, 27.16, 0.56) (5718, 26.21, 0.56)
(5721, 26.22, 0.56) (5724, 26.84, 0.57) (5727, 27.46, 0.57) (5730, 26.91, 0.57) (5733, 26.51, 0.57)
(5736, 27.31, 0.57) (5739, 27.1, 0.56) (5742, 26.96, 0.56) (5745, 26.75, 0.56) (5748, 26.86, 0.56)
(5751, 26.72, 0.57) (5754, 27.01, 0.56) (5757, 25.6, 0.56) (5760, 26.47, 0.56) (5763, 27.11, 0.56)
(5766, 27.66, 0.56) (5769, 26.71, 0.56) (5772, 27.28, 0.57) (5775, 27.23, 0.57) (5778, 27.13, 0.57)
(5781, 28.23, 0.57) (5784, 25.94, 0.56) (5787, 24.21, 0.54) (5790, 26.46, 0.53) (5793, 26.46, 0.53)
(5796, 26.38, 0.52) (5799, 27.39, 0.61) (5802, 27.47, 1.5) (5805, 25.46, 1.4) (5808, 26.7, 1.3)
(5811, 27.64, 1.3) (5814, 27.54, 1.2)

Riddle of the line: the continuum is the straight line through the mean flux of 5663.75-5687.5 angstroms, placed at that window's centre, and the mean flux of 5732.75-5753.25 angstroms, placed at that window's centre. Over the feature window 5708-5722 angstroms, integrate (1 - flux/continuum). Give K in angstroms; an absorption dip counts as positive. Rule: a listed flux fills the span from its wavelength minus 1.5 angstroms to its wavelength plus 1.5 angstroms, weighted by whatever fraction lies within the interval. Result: 0.3 angstroms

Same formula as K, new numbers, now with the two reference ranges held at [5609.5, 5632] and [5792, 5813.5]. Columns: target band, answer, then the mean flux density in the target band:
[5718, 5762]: 0.2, 26.8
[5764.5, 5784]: -0.3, 27.3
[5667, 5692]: -0.1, 27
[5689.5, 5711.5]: -0.1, 27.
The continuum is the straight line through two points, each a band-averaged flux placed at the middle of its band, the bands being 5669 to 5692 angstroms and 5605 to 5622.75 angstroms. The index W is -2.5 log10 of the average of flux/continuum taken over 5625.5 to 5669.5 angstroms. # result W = 0.01 mag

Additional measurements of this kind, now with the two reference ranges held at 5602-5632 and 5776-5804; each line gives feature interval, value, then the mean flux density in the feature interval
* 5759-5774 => -0.02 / 27.1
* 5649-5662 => 0.01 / 26.7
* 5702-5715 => 0.02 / 26.4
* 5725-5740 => -0.01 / 27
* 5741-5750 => -0.01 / 26.8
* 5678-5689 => 0.01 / 26.5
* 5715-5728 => 0.00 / 26.7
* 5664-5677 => -0.02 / 27.4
